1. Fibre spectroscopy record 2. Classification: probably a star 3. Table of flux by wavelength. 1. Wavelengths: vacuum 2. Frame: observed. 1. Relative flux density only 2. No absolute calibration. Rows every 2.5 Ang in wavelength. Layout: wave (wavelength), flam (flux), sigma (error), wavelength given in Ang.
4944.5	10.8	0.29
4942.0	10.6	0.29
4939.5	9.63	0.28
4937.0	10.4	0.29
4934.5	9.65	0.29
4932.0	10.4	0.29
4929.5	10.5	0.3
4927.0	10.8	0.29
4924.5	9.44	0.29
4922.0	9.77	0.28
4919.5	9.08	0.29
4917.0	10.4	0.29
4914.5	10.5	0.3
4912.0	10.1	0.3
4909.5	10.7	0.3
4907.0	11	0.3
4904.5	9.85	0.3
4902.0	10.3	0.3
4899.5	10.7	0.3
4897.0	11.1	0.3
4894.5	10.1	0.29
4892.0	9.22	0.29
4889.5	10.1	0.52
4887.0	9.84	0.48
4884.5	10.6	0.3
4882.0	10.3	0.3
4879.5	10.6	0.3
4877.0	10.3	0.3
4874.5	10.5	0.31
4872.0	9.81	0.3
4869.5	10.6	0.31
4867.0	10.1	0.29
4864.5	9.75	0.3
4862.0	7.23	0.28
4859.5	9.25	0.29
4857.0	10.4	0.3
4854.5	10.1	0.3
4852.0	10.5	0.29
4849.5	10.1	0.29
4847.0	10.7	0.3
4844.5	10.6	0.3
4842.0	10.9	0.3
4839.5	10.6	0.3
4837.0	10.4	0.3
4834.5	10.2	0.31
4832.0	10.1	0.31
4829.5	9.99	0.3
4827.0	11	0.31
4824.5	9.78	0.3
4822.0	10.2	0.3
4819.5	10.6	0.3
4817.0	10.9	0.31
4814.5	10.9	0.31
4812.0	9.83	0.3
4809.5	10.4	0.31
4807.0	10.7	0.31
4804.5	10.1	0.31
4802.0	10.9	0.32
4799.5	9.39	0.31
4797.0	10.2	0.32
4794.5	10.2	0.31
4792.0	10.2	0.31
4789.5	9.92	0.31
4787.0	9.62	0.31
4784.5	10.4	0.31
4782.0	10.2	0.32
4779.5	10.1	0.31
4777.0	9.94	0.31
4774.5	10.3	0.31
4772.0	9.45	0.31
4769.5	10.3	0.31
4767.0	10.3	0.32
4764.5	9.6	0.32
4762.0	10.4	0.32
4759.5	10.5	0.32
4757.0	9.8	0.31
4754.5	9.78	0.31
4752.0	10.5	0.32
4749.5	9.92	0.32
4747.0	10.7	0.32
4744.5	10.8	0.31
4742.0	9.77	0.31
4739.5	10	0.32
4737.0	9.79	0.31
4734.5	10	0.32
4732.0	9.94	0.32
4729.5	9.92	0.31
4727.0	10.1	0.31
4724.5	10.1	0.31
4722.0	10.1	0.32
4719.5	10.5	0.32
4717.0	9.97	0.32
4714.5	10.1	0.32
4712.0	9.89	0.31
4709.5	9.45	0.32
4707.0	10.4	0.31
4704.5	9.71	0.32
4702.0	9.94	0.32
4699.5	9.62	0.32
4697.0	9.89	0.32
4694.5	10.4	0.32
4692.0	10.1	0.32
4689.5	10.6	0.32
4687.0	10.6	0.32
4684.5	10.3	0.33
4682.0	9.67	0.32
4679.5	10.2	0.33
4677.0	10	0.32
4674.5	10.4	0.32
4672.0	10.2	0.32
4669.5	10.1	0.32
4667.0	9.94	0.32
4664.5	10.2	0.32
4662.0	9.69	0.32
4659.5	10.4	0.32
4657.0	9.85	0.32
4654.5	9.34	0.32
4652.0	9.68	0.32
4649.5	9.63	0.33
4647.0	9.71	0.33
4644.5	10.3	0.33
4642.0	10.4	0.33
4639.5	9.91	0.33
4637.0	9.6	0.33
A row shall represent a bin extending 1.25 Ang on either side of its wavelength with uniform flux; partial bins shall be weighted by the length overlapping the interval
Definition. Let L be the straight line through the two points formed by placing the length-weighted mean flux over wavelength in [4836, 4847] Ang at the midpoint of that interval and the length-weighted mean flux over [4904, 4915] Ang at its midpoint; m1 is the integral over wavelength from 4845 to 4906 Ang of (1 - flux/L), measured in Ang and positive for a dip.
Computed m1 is 2.6 Ang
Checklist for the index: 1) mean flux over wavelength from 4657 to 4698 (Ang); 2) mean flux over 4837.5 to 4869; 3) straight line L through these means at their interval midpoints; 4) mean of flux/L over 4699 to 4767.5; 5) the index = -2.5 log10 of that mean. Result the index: 0.01 mag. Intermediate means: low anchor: 10.2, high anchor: 10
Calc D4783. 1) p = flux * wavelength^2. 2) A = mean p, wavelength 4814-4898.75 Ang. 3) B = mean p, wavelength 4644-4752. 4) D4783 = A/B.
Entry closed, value 1.1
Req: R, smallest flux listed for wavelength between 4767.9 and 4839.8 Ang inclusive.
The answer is 9.39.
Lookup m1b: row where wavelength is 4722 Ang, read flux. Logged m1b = 10.1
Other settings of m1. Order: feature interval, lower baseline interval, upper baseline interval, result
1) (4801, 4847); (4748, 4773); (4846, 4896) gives -1.93 Ang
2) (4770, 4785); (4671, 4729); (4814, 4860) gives 0.30 Ang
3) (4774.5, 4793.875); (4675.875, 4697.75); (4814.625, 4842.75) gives 0.54 Ang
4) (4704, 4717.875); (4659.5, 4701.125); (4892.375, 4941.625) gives 0.29 Ang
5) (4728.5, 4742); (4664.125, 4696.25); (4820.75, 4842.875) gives 0.45 Ang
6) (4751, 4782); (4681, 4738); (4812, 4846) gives 0.48 Ang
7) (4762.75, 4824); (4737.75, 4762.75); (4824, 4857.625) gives 0.63 Ang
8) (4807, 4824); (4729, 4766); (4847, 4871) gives -0.90 Ang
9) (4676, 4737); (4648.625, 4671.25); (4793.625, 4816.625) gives -0.23 Ang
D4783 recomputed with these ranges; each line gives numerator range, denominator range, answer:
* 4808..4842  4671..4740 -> 1.09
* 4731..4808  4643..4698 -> 1.05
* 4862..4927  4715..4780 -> 1.07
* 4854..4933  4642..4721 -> 1.10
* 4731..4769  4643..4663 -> 1.07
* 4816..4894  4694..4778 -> 1.06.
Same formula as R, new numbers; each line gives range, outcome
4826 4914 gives 7.23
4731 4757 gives 9.77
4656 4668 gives 9.69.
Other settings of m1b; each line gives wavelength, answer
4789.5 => 9.92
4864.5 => 9.75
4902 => 10.3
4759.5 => 10.5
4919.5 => 9.08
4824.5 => 9.78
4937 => 10.4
